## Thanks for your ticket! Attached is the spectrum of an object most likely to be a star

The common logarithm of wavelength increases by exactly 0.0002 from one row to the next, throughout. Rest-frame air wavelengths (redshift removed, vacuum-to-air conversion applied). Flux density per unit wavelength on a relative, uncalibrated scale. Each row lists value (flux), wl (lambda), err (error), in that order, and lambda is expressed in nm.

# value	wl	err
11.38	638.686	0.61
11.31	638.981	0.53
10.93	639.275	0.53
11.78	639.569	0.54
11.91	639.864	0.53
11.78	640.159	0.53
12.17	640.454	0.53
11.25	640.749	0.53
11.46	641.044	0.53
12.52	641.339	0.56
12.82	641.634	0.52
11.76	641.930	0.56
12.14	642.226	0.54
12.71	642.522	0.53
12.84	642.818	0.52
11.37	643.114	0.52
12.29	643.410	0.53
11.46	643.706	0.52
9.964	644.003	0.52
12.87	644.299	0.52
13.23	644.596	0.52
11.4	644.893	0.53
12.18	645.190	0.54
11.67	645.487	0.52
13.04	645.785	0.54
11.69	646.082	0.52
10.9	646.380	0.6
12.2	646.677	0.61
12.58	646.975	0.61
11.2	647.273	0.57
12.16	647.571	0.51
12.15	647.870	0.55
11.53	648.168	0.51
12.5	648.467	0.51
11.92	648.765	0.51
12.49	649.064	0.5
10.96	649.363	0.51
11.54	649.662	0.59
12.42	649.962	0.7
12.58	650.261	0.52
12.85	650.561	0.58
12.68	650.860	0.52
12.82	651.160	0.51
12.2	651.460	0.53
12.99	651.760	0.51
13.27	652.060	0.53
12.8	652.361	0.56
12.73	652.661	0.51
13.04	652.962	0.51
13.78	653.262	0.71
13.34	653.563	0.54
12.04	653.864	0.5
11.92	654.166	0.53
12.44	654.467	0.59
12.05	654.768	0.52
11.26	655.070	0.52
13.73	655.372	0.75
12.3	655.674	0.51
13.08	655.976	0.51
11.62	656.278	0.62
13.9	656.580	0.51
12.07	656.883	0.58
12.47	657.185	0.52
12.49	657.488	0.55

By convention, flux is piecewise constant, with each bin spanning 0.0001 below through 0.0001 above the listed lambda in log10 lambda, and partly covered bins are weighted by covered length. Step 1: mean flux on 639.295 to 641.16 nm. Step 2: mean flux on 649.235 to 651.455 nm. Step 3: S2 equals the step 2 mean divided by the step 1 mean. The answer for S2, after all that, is 1.05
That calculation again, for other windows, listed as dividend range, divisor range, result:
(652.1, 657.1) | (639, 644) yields 1.06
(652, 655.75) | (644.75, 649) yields 1.06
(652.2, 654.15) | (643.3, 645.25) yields 1.08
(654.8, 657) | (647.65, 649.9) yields 1.05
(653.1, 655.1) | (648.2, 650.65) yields 1.03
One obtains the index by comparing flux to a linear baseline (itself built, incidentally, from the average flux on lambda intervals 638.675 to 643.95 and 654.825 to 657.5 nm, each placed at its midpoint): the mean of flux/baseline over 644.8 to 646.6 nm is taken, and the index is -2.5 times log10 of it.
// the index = 0.02 mag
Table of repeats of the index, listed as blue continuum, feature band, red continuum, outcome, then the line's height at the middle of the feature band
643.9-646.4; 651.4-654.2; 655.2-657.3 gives -0.032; 12.5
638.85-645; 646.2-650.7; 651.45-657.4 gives 0.028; 12.3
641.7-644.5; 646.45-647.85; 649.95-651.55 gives 0.030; 12.3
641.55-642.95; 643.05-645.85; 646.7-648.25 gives 0.026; 12.2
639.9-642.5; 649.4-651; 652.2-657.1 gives 0.010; 12.4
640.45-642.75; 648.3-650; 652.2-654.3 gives 0.056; 12.6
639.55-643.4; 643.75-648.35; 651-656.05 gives 0.034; 12.3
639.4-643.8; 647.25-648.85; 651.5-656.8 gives 0.036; 12.4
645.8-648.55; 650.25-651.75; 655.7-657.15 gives -0.040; 12.2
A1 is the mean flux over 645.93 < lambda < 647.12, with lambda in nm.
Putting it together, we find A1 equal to 11.9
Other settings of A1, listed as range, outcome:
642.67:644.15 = 11.6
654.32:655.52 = 12.4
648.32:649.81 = 11.9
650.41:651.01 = 12.8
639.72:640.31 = 11.8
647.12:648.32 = 11.8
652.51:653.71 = 13.2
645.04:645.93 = 12.3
